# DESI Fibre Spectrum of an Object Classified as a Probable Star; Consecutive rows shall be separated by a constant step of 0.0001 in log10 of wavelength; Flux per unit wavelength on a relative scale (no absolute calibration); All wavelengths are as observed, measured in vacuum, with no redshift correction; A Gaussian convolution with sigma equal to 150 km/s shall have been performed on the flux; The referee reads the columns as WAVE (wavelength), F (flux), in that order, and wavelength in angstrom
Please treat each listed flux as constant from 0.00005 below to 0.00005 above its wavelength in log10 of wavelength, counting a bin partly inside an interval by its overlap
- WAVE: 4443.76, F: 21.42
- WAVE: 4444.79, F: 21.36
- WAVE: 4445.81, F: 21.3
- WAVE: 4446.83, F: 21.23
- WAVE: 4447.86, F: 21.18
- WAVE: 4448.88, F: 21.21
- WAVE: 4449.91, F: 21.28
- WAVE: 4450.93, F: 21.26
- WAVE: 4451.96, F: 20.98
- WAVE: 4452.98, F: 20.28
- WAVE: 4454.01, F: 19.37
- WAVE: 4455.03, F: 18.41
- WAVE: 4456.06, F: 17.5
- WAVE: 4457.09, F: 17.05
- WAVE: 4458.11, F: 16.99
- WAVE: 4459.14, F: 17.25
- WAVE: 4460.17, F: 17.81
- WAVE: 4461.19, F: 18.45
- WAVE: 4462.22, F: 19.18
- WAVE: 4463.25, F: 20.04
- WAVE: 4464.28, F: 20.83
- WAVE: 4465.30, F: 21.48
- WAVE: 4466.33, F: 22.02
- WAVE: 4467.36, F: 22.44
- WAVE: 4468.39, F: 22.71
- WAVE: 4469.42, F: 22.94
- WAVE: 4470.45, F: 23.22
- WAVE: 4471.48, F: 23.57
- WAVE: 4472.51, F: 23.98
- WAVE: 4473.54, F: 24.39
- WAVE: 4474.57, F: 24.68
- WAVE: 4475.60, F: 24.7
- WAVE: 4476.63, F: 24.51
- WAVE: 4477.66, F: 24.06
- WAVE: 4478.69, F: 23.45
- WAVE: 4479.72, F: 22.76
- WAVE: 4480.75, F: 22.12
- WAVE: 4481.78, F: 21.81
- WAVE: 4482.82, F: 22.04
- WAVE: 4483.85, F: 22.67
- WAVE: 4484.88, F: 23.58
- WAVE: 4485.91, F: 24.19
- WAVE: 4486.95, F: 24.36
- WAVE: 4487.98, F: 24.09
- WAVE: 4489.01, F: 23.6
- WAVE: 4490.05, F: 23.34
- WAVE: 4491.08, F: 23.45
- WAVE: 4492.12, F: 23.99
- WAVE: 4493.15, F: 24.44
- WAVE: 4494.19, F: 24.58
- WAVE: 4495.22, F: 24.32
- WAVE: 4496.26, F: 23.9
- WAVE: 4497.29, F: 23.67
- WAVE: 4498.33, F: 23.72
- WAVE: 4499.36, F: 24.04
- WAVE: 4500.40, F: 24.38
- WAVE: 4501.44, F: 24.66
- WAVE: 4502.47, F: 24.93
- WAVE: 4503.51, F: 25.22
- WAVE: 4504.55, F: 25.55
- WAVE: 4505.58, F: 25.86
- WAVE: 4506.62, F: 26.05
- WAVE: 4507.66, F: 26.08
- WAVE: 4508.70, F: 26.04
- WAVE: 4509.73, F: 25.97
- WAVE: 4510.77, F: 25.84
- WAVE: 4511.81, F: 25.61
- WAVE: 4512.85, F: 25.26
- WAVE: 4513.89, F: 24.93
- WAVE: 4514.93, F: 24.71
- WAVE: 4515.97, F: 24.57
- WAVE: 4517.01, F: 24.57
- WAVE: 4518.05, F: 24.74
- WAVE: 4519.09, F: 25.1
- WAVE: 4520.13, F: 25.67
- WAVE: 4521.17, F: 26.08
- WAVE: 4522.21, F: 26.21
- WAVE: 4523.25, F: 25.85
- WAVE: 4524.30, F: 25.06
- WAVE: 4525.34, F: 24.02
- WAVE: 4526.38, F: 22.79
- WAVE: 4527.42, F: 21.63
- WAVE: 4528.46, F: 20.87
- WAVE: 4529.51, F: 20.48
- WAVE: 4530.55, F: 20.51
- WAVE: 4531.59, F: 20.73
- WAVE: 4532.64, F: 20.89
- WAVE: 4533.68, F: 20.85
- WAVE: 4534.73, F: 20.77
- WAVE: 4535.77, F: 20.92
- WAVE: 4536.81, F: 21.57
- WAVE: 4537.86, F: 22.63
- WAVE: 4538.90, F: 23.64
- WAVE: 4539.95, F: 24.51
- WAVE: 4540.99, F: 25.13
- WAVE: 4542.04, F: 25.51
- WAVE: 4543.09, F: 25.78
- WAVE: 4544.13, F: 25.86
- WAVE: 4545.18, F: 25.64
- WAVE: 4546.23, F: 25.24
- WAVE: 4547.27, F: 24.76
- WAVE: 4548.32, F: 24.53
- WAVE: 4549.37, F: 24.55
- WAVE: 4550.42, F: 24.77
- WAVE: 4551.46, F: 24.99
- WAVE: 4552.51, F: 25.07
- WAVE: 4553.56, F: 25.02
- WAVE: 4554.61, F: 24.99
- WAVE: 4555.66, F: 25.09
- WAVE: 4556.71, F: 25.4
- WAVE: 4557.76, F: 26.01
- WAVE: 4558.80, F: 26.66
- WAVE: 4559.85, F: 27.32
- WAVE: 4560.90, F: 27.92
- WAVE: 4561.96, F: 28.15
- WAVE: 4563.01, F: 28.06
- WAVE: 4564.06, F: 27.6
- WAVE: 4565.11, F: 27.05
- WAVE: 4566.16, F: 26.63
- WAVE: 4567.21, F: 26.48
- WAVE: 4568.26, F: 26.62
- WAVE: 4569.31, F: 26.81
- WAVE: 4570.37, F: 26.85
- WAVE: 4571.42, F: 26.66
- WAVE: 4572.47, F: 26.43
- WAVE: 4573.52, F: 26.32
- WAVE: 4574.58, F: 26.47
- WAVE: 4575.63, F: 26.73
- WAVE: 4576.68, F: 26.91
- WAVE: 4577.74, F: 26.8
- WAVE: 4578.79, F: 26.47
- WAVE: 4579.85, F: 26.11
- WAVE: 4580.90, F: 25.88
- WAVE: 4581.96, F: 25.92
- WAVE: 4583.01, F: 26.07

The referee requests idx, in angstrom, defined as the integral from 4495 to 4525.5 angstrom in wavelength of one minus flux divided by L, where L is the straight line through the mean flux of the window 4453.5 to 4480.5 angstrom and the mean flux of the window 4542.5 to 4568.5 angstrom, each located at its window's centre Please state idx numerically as -1.94 angstrom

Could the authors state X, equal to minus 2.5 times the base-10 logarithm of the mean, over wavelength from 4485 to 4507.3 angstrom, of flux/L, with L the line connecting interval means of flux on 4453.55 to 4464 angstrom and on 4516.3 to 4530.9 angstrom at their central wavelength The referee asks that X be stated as -0.14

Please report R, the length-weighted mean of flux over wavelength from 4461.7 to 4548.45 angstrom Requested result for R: 23.8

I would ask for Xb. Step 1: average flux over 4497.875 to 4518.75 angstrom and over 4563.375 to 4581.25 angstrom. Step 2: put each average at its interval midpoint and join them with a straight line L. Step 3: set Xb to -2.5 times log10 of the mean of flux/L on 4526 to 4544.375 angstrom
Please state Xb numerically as 0.15 mag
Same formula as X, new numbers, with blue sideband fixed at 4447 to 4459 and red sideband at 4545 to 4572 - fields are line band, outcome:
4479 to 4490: -0.079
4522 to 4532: 0.065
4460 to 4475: -0.074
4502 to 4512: -0.125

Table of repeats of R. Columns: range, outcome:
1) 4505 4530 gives 24.8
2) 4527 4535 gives 20.8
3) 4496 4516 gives 25.1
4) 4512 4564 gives 24.4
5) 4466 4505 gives 23.7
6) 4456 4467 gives 19.1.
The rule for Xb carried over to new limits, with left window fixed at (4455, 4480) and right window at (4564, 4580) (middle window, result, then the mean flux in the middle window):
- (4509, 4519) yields -0.06 mag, 25.2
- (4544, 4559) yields 0.02 mag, 25.2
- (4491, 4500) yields -0.06 mag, 24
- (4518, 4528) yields -0.02 mag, 24.7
